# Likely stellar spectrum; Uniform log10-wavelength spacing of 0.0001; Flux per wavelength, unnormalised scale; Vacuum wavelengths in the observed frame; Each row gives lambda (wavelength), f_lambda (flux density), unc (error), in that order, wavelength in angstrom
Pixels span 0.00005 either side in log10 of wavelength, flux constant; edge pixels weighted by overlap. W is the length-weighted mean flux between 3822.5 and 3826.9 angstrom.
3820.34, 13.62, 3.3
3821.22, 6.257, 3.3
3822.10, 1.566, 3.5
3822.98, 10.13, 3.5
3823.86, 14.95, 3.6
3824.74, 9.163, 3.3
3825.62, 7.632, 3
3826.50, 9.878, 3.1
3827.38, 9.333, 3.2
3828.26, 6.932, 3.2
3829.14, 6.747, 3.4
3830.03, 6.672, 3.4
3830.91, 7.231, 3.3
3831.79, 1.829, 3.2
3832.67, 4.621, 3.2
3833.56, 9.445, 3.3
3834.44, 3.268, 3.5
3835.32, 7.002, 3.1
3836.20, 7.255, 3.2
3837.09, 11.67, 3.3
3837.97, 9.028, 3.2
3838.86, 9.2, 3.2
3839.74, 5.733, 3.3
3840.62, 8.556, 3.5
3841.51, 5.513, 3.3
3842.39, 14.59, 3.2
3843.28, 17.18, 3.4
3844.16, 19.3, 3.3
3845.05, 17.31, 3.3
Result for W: 10.3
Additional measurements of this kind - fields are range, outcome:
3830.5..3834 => 5.76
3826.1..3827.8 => 9.61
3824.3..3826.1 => 8.44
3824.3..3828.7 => 8.6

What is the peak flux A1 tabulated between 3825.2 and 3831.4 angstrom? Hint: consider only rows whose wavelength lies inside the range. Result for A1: 9.878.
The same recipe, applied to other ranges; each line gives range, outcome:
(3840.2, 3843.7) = 17.18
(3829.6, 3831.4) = 7.231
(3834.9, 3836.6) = 7.255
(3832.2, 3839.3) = 11.67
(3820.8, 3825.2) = 14.95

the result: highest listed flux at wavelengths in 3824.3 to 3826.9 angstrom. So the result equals 9.878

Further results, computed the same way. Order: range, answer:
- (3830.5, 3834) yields 9.445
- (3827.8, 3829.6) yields 6.932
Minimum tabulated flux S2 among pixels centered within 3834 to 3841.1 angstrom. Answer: 3.268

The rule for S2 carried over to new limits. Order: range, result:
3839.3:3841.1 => 5.733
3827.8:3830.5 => 6.672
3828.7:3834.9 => 1.829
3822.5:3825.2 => 9.163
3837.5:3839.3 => 9.028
